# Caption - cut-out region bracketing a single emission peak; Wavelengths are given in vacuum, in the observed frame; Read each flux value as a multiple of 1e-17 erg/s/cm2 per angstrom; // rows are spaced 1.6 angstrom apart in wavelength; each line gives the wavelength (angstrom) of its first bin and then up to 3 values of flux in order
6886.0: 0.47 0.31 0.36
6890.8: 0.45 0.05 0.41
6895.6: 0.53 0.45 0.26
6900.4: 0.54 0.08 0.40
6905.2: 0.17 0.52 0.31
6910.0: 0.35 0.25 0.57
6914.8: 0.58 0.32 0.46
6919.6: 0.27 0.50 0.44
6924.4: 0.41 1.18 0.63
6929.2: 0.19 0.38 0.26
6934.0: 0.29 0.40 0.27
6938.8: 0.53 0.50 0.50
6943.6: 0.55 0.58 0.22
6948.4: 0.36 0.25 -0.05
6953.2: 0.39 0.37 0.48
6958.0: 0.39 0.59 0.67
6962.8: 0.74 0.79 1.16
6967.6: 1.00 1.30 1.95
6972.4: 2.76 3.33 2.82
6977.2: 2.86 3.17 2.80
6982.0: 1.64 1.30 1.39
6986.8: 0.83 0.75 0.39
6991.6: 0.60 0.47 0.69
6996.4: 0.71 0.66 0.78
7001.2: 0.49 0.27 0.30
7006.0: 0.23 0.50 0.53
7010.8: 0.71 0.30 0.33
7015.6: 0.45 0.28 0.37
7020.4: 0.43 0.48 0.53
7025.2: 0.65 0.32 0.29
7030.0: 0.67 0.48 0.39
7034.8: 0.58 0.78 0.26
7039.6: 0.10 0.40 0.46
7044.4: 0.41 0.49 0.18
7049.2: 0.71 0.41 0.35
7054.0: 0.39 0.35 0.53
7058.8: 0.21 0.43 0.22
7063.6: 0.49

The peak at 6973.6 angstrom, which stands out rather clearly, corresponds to [O II]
